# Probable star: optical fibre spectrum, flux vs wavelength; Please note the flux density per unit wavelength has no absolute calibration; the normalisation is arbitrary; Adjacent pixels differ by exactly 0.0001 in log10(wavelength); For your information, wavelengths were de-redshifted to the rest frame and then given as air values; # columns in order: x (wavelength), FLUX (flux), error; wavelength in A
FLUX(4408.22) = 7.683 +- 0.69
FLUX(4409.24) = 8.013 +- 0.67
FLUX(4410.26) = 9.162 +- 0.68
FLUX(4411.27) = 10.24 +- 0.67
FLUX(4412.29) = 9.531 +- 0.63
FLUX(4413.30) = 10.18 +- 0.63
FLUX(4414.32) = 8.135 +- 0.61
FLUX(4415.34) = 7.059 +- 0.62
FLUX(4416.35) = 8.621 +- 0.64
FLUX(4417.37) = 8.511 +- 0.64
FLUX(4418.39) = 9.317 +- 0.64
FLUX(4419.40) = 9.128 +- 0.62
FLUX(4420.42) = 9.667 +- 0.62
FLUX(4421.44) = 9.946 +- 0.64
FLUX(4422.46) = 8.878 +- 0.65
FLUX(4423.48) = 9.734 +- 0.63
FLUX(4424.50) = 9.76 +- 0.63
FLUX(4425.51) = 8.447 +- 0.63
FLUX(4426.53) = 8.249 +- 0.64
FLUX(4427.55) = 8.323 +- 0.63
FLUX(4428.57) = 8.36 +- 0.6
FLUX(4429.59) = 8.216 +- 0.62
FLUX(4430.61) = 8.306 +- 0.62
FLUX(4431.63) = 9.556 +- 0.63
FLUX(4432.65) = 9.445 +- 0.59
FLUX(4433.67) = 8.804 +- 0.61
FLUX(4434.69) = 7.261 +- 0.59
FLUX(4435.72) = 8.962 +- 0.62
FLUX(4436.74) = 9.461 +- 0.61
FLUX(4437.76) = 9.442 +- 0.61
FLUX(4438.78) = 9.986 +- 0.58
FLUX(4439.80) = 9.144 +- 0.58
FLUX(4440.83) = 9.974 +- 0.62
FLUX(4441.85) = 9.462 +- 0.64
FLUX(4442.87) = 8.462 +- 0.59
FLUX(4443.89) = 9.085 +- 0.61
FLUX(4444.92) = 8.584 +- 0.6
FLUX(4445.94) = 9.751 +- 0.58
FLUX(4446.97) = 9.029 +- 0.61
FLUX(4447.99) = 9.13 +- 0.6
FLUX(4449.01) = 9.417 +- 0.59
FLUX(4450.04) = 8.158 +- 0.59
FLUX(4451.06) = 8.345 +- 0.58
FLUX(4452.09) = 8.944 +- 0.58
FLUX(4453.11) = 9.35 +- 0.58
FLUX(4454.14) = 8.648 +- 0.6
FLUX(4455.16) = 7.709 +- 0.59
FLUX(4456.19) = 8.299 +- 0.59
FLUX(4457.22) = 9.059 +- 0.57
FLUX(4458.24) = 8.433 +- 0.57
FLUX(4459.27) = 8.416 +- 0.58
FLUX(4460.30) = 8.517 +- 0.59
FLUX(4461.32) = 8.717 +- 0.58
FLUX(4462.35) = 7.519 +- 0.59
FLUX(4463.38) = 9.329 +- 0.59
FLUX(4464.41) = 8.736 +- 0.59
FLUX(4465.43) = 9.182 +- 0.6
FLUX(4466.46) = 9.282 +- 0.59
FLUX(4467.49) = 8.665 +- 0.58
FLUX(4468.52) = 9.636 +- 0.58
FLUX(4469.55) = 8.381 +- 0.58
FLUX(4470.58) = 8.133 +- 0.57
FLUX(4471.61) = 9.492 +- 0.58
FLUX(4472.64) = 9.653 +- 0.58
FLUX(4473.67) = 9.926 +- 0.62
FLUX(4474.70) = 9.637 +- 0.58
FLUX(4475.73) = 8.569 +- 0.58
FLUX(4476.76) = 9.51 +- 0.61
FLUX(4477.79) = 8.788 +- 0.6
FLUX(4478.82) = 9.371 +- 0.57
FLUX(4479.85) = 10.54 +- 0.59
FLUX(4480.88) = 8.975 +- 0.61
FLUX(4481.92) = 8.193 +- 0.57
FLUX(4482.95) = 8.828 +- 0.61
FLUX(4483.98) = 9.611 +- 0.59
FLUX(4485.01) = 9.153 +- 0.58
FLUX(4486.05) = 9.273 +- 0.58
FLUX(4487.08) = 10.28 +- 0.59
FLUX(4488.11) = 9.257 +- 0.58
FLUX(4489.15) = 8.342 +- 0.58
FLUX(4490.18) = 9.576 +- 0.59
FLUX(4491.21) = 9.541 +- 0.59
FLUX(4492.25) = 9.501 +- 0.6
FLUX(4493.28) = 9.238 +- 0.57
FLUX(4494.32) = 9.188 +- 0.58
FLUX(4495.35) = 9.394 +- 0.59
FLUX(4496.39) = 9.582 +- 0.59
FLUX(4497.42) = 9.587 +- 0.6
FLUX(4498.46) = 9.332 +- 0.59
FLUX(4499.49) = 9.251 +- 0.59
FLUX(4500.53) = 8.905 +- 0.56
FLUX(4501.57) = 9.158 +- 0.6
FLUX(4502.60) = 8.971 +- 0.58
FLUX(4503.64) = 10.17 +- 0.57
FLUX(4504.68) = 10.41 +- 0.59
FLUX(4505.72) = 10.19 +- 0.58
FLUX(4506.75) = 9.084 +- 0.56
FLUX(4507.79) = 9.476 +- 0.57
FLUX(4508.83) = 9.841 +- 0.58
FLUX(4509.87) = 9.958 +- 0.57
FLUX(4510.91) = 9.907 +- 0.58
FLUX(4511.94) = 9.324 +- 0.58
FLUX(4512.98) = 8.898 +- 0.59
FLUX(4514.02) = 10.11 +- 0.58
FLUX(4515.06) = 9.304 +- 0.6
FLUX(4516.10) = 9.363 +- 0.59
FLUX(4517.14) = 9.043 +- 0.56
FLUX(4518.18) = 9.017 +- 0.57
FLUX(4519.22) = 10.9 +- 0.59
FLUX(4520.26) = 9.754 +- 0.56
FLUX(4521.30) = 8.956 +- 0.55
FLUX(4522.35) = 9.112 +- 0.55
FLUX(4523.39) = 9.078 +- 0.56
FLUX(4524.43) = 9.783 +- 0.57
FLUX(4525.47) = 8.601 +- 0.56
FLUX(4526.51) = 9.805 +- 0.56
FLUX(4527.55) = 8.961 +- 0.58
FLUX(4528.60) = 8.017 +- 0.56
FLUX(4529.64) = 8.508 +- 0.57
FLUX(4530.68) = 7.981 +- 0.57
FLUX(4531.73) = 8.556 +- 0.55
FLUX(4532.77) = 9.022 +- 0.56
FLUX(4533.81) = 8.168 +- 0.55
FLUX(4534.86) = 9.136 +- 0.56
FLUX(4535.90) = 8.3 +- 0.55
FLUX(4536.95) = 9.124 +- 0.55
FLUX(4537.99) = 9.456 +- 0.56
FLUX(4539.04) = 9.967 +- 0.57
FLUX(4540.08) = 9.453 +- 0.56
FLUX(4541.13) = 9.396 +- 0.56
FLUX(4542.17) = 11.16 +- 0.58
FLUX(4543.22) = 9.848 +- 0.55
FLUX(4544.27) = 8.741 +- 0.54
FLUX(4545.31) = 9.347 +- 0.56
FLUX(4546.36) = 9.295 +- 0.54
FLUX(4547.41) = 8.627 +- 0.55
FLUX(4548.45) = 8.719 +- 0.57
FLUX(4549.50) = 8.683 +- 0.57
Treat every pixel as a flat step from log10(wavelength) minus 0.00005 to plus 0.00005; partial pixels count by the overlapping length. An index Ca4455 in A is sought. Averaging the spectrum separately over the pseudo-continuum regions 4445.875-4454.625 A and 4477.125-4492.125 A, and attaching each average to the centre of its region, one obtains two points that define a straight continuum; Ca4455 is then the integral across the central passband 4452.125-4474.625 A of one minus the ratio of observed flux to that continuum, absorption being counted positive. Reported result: 0.6 A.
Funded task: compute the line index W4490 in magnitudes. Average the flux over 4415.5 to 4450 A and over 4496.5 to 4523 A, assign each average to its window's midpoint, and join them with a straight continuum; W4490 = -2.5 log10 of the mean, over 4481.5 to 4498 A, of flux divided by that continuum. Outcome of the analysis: 0.01 mag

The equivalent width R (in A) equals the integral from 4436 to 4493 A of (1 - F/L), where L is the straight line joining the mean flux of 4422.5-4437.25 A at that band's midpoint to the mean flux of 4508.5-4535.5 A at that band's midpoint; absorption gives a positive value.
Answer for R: -0.8 A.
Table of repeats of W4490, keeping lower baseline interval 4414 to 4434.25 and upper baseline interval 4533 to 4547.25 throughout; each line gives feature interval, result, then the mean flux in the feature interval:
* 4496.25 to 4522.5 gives -0.04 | 9.53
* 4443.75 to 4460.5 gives 0.02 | 8.75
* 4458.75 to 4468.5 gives 0.03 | 8.75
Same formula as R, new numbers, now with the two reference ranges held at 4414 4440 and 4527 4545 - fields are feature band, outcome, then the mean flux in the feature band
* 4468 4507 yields -1.6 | 9.33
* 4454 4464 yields 0.5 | 8.46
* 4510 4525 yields -0.8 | 9.48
